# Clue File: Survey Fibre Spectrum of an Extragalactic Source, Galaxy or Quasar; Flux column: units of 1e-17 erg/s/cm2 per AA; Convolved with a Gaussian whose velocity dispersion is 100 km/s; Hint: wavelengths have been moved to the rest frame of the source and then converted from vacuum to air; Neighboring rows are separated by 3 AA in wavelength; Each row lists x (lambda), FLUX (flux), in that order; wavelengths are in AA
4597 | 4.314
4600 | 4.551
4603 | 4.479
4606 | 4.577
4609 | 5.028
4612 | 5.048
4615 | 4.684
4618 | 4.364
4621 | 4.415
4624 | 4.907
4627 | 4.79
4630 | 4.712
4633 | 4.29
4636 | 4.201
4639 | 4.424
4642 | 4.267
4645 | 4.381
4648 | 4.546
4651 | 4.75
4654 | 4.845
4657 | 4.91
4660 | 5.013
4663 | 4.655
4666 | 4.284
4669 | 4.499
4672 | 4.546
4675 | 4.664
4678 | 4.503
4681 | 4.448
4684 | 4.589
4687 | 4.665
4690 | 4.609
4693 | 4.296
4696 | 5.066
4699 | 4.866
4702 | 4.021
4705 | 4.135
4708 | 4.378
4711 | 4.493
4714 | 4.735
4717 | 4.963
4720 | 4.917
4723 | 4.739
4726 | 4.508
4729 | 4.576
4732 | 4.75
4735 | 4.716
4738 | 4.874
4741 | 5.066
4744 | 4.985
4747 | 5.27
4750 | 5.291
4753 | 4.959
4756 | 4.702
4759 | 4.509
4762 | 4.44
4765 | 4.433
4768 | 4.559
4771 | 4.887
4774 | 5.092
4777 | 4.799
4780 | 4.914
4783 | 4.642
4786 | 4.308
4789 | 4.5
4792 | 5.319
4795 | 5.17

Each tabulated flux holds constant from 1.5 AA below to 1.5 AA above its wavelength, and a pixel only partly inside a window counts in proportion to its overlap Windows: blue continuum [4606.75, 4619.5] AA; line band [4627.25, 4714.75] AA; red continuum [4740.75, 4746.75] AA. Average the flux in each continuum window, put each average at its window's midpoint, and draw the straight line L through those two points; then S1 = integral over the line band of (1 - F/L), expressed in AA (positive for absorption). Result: 6.3 AA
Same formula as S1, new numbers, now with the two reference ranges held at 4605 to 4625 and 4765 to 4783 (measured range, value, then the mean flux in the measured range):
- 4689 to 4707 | 1.0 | 4.49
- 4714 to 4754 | -0.9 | 4.89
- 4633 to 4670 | 1.4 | 4.55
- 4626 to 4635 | 0.3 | 4.56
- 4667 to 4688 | 0.9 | 4.55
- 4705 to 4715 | 0.6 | 4.47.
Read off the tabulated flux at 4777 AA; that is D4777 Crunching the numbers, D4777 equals 4.799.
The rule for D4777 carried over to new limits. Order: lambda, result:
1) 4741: 5.066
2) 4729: 4.576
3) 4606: 4.577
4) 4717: 4.963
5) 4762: 4.44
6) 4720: 4.917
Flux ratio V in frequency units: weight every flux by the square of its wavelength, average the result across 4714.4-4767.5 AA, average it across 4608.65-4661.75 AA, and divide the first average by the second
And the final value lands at 1.08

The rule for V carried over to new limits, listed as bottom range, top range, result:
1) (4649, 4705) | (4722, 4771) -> 1.07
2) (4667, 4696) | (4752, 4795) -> 1.08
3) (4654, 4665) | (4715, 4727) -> 1.02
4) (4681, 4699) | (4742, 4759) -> 1.10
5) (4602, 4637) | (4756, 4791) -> 1.07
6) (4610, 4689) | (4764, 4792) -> 1.08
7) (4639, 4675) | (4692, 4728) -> 1.02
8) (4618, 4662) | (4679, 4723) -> 1.02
